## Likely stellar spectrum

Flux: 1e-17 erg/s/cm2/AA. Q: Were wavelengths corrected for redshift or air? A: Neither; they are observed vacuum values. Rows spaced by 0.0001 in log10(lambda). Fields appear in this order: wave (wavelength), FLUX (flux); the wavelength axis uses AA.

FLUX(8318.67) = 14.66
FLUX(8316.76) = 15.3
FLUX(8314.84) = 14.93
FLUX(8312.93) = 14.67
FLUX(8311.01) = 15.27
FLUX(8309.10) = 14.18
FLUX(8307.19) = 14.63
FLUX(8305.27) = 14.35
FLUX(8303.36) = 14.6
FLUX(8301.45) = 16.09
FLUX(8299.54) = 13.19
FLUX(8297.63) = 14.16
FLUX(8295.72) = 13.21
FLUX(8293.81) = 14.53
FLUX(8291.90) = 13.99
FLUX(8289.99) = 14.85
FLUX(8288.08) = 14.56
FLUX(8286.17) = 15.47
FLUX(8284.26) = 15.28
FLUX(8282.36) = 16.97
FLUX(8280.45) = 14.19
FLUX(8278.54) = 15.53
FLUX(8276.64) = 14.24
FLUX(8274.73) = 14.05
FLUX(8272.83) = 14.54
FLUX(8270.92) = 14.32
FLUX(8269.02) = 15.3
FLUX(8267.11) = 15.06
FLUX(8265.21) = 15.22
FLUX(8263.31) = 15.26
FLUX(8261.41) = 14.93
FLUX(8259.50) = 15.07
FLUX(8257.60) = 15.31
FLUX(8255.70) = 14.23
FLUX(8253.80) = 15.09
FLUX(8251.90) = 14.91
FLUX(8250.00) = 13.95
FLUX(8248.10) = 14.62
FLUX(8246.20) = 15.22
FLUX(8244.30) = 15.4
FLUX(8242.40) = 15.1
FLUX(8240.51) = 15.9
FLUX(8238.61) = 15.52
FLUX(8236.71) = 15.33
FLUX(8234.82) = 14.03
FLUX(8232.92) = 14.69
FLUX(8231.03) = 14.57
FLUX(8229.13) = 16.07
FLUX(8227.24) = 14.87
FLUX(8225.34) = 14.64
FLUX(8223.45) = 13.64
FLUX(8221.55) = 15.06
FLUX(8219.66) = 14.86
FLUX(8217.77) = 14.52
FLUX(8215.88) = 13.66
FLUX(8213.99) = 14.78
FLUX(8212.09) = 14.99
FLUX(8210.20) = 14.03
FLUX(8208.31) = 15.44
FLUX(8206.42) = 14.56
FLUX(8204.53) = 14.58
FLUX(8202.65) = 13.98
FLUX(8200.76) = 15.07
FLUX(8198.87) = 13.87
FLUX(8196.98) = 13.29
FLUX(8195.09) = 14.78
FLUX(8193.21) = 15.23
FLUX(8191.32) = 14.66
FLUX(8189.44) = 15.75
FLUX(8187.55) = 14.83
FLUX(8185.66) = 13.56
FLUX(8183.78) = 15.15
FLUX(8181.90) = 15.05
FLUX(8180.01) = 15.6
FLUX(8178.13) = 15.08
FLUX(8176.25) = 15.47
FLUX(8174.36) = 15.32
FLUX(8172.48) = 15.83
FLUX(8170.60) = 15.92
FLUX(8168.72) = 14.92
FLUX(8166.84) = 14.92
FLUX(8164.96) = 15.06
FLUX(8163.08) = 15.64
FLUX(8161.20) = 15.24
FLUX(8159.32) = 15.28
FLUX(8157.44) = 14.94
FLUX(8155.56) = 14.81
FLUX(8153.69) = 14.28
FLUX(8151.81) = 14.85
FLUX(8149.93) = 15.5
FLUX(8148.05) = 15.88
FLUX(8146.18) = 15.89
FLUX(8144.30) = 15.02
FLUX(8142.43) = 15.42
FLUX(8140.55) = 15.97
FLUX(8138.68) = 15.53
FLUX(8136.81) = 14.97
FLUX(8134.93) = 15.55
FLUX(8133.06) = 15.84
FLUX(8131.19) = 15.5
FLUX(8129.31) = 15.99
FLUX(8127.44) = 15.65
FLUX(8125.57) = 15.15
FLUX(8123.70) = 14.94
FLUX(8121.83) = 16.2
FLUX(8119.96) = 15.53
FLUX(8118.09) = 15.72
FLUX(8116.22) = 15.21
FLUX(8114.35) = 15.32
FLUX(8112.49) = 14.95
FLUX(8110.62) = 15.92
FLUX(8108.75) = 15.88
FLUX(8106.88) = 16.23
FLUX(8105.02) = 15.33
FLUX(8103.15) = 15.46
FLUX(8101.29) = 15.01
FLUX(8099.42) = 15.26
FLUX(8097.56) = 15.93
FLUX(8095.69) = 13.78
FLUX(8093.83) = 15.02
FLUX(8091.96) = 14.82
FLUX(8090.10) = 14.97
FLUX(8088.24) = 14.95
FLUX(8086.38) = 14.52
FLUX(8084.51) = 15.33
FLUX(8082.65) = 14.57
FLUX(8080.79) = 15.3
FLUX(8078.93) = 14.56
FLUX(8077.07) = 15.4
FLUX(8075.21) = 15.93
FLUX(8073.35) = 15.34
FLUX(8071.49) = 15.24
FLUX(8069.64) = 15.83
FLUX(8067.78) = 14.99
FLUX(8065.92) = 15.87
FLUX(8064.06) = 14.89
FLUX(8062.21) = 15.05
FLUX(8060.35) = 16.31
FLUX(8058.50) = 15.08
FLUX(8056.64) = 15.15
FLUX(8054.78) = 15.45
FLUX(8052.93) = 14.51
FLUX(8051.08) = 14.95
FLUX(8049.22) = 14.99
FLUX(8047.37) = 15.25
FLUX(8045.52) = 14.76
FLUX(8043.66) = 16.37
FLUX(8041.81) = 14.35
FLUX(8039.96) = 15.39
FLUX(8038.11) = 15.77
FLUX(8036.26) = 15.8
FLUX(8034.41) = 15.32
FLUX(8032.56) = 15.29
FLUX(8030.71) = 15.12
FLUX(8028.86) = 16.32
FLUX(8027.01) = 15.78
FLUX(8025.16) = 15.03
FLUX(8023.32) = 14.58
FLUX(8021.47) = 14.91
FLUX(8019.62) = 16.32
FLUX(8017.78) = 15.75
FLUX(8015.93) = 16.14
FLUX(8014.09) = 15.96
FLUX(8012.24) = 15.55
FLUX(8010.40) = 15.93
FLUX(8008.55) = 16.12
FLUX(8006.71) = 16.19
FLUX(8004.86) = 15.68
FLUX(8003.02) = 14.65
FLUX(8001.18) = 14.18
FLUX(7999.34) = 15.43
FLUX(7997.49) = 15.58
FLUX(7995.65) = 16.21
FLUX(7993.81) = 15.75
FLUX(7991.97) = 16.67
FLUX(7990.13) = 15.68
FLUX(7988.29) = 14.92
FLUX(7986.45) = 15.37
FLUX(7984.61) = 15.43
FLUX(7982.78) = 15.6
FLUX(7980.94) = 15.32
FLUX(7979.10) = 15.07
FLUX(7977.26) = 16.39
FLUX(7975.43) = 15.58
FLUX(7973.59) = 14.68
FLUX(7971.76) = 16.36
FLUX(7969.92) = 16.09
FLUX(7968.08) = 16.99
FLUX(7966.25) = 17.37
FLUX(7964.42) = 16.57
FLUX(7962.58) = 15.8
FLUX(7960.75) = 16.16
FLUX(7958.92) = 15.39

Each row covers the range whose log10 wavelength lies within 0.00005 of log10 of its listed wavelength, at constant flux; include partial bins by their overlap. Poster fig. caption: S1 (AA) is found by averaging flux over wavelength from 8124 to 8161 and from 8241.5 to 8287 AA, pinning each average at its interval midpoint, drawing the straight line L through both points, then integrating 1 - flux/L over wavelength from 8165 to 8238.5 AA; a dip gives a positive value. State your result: 1.7 AA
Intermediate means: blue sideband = 15.4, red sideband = 15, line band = 14.8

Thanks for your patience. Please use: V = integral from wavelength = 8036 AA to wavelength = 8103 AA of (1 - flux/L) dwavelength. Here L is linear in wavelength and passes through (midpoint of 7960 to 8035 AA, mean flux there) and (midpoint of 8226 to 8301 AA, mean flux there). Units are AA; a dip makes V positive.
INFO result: 1.3 AA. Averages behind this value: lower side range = 15.7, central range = 15.2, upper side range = 14.8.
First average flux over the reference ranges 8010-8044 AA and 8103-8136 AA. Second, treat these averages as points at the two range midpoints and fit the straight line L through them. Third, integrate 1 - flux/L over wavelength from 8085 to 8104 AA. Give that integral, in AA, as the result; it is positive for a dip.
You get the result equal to 0.7 AA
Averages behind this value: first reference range 15.5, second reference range 15.6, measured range 15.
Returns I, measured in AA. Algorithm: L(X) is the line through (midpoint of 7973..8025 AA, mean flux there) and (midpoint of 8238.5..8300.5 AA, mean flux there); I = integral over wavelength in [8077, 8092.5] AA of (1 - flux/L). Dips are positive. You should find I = 0.41 AA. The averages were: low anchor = 15.6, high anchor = 14.8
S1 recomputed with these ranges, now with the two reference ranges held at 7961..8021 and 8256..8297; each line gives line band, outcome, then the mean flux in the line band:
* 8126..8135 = -0.2 AA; 15.7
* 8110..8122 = -0.1 AA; 15.5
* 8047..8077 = 0.5 AA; 15.3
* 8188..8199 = 0.3 AA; 14.7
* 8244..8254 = 0.1 AA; 14.8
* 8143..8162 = 0.1 AA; 15.2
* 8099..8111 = -0.1 AA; 15.6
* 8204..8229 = 0.7 AA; 14.6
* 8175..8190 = 0.1 AA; 15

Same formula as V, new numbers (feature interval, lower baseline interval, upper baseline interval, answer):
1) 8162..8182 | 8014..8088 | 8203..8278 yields -0.48 AA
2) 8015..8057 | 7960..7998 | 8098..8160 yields 0.94 AA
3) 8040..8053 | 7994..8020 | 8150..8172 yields 0.38 AA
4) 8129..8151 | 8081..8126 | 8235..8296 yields -0.57 AA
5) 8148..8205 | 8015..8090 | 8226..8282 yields 0.42 AA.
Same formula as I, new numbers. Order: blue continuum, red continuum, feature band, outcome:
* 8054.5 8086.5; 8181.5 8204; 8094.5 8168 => -2.12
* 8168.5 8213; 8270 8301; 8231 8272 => -0.76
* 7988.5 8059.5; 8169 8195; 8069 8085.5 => 0.11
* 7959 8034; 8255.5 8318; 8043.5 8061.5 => 0.34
